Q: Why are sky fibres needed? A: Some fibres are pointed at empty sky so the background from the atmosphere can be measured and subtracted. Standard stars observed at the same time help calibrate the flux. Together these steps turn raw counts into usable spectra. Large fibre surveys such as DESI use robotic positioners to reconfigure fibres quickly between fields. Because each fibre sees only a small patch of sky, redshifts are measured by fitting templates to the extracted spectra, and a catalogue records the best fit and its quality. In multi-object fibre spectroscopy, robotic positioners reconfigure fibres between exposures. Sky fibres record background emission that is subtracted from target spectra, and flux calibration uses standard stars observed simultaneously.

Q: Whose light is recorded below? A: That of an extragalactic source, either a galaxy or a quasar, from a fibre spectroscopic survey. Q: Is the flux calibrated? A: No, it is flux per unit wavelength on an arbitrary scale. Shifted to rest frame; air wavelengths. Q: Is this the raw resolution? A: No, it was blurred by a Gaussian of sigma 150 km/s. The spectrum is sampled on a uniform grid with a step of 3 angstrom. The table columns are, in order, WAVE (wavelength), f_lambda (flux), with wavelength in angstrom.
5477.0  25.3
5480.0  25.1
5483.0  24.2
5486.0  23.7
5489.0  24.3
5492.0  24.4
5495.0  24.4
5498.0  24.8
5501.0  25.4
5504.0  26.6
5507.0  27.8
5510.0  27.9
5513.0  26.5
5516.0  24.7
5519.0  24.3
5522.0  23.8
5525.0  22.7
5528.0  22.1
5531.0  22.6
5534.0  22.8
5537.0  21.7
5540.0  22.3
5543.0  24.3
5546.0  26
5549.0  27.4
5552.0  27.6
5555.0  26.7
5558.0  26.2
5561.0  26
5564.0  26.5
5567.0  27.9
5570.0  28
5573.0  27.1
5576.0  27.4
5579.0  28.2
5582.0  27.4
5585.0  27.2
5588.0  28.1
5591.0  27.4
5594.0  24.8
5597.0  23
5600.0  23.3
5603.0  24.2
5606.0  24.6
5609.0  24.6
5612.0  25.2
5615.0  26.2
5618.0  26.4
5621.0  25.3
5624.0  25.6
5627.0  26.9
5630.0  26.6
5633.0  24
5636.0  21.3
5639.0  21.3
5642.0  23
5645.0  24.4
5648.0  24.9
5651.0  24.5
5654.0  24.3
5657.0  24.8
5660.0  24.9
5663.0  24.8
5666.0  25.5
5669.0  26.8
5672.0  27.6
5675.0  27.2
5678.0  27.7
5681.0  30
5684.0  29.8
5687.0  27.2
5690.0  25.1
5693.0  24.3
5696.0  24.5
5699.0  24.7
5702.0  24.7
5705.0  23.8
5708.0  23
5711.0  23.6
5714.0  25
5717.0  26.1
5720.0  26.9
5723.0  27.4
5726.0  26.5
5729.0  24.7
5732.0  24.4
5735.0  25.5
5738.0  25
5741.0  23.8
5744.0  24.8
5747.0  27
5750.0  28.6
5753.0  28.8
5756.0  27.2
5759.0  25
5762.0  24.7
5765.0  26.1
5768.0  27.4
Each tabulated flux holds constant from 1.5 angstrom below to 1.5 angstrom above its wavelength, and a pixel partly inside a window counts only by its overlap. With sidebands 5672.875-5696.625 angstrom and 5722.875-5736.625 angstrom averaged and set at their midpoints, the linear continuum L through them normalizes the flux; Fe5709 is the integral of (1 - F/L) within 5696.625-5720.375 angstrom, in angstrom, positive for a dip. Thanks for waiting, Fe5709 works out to 1.5 angstrom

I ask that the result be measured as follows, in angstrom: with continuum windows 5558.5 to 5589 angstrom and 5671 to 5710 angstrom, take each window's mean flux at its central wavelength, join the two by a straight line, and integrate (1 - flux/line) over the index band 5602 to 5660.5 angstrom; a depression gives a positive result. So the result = 4.52 angstrom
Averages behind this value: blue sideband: 27.3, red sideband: 26.1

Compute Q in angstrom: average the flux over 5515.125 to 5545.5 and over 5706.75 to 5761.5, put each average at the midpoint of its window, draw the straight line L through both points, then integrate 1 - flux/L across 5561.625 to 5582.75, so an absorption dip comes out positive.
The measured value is -3.3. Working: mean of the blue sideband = 23.2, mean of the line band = 27.4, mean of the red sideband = 25.7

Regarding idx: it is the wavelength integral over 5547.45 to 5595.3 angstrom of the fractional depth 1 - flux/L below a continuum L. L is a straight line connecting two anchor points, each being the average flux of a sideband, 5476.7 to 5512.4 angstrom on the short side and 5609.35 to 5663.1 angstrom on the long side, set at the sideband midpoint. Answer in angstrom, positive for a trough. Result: -4.1 angstrom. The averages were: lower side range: 25.4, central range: 27.1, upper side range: 24.7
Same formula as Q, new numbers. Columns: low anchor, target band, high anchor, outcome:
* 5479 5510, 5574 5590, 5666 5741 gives -1.4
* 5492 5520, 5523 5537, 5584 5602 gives 1.7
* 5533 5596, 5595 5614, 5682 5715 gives 1.2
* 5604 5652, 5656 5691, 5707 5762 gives -2.4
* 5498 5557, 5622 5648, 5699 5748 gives 0.8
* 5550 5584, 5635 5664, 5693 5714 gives 1.7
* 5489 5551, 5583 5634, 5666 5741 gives -0.6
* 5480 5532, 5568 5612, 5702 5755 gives -1.8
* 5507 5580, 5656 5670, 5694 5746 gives -0.1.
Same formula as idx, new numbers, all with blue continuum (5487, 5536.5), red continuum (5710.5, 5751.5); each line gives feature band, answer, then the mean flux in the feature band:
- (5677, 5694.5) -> -1.3 angstrom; 27.3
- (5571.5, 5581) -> -1.0 angstrom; 27.6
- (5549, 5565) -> -1.2 angstrom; 26.7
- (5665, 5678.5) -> -0.8 angstrom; 27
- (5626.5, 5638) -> 0.4 angstrom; 24.4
